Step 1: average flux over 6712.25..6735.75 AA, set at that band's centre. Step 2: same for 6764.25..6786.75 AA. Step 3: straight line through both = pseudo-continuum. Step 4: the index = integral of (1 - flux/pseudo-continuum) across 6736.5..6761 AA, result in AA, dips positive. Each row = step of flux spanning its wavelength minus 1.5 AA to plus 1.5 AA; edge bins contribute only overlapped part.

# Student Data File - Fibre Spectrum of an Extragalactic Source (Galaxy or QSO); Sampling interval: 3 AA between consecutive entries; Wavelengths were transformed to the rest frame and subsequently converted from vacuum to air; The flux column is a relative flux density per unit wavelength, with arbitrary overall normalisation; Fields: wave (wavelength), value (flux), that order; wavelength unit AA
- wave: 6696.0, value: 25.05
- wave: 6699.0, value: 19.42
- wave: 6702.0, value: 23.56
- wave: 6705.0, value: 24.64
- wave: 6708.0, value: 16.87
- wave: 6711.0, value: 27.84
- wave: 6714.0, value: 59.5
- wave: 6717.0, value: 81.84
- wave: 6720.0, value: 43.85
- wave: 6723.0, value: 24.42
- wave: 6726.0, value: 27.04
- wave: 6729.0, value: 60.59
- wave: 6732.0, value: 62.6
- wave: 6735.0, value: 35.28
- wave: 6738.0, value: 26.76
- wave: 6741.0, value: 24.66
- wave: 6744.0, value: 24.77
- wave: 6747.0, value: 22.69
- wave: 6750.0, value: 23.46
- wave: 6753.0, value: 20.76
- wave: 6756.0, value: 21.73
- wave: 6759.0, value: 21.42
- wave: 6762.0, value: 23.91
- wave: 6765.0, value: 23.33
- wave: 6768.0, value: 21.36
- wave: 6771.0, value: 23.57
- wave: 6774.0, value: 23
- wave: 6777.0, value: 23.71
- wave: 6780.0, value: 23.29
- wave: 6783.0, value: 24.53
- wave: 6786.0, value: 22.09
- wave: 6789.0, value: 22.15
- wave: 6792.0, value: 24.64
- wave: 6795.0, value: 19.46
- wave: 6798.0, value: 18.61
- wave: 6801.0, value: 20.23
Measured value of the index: 9.0 AA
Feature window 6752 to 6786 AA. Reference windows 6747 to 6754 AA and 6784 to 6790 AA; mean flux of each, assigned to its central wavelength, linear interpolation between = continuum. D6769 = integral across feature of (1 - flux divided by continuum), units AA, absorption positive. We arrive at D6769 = -0.70 AA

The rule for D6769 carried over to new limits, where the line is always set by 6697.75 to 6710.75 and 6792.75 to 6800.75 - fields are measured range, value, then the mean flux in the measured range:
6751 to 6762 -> -0.60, 21.8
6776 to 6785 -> -1.63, 23.8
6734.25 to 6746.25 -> -3.47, 27.1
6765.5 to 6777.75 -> -1.56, 22.9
